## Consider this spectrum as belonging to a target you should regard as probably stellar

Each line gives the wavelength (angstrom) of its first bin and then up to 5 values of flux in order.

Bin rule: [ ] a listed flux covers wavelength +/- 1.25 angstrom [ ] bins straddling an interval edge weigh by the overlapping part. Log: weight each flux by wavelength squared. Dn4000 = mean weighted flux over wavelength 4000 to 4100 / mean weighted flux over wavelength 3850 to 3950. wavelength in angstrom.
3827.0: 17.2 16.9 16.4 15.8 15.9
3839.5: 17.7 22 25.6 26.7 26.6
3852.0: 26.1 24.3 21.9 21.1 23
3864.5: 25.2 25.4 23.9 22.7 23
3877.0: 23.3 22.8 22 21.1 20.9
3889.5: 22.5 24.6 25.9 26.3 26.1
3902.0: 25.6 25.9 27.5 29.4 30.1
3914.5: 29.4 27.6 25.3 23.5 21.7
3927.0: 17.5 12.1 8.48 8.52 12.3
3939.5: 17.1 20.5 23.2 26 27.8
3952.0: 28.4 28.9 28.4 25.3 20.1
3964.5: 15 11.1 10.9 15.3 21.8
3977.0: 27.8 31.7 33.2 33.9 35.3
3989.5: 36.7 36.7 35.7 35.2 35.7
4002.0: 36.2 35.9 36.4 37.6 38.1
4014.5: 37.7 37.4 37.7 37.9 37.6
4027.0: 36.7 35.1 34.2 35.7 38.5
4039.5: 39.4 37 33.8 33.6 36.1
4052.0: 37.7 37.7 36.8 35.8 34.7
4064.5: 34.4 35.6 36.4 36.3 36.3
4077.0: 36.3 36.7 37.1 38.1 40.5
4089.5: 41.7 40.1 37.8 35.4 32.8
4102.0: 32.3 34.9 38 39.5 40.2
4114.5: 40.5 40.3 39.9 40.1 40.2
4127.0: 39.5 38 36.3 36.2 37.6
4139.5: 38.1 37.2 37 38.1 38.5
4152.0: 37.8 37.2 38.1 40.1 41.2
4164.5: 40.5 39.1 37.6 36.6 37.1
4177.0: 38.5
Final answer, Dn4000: 1.7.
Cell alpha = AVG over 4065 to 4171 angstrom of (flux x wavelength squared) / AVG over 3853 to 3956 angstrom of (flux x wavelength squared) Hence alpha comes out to 1.84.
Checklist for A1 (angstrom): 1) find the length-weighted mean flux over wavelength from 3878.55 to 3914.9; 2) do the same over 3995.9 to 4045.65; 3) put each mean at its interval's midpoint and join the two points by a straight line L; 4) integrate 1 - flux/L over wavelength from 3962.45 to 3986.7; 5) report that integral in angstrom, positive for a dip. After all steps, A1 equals 7.4 angstrom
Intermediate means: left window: 25.3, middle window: 22.7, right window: 36.7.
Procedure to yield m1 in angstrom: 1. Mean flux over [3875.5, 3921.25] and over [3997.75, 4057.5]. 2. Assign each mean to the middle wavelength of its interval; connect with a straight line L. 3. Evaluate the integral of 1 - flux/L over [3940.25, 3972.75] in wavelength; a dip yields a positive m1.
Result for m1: 9.3 angstrom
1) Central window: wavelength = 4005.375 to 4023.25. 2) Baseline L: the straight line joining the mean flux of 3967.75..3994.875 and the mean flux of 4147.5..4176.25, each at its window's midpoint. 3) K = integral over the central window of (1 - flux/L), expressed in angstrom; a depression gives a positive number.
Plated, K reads -4.3 angstrom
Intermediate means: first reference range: 28.5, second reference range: 38.5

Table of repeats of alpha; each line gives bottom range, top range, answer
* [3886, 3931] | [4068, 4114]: 1.67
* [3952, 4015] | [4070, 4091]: 1.34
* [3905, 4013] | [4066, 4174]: 1.58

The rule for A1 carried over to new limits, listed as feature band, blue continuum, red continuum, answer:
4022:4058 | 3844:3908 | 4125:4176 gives -4.39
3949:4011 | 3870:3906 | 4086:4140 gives 1.98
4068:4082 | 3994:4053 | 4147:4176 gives 0.31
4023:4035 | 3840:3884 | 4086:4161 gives -1.09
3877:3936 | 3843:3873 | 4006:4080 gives 9.92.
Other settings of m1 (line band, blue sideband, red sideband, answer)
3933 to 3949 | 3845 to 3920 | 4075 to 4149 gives 5.68 angstrom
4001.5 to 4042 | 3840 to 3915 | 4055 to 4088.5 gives -4.26 angstrom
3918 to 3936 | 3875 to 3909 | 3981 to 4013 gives 7.16 angstrom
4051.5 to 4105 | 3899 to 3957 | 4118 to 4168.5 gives -4.54 angstrom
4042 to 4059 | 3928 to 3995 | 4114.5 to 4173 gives -2.93 angstrom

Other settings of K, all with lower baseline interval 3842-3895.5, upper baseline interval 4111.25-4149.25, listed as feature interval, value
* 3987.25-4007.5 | -3.3 angstrom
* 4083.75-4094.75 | -1.1 angstrom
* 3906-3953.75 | 9.0 angstrom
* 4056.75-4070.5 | -0.3 angstrom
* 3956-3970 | 5.0 angstrom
